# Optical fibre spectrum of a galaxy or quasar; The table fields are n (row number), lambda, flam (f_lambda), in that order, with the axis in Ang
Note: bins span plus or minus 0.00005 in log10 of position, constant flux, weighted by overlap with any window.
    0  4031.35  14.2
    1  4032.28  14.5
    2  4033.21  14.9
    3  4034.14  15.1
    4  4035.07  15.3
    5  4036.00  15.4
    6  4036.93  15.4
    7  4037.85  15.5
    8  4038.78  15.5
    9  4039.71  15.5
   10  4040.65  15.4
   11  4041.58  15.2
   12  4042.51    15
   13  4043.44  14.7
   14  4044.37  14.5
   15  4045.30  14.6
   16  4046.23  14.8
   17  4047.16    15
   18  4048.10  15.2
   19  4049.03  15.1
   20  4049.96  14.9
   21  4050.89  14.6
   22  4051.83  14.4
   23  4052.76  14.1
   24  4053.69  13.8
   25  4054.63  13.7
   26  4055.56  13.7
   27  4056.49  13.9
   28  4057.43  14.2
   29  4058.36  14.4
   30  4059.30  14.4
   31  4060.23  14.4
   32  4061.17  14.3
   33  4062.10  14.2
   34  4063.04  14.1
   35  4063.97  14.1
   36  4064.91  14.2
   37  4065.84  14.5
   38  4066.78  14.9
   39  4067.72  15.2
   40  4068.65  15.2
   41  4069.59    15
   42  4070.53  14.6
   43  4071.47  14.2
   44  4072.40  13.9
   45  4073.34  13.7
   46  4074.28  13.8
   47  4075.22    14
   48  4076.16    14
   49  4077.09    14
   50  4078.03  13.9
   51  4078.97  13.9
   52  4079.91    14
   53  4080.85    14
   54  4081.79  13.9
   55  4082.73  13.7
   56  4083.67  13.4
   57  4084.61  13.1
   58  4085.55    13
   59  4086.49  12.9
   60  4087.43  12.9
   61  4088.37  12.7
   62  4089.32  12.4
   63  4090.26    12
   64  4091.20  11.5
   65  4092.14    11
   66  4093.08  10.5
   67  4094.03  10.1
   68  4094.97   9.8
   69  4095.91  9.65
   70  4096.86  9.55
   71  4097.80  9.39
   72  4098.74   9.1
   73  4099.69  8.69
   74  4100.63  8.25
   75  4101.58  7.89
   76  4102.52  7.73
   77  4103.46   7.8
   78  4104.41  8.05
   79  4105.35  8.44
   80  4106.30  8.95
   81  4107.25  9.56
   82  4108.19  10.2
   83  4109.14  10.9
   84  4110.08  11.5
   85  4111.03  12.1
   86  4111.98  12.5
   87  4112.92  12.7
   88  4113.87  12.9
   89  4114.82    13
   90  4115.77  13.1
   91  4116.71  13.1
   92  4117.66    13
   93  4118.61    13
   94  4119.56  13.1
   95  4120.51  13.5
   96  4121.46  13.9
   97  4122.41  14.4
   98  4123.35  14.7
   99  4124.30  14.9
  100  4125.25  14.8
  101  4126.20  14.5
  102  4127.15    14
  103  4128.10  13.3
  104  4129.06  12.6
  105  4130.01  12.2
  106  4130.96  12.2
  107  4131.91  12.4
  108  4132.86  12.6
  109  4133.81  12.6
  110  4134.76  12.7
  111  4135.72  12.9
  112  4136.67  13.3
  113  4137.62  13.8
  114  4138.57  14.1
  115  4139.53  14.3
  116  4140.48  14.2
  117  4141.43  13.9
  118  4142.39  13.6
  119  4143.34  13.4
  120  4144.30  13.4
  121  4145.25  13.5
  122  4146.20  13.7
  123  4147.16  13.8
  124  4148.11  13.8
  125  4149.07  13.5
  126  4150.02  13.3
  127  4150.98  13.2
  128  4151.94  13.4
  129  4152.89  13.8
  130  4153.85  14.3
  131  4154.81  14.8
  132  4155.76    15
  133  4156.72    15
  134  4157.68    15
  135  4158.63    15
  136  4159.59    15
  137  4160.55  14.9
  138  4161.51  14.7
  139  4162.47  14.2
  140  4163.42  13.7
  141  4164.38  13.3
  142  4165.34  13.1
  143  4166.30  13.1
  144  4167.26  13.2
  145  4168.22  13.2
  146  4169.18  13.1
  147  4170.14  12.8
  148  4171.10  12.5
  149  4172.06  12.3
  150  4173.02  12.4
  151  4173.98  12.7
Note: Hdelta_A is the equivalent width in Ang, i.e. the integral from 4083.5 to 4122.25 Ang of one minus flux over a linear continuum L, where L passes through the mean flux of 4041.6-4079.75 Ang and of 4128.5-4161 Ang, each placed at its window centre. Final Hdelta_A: 7.9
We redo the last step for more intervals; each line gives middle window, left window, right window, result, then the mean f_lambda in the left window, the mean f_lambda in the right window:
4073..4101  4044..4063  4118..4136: 3.7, 14.4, 13.4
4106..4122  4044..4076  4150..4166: 2.3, 14.4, 14.2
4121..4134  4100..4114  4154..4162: -1.8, 9.88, 14.9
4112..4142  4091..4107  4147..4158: -4.4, 9.16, 14.1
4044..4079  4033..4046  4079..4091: -0.5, 15.1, 13.2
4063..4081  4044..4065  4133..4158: 0.0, 14.4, 13.8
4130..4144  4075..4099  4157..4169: 0.2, 12.3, 14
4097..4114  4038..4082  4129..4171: 5.2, 14.4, 13.6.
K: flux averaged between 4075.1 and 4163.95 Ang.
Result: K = 12.7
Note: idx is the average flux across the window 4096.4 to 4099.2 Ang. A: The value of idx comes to 9.37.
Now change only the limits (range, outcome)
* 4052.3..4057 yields 13.8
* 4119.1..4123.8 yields 13.9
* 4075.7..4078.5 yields 14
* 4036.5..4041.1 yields 15.5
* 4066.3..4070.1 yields 15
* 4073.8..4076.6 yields 13.9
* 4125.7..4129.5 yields 13.6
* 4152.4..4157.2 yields 14.6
